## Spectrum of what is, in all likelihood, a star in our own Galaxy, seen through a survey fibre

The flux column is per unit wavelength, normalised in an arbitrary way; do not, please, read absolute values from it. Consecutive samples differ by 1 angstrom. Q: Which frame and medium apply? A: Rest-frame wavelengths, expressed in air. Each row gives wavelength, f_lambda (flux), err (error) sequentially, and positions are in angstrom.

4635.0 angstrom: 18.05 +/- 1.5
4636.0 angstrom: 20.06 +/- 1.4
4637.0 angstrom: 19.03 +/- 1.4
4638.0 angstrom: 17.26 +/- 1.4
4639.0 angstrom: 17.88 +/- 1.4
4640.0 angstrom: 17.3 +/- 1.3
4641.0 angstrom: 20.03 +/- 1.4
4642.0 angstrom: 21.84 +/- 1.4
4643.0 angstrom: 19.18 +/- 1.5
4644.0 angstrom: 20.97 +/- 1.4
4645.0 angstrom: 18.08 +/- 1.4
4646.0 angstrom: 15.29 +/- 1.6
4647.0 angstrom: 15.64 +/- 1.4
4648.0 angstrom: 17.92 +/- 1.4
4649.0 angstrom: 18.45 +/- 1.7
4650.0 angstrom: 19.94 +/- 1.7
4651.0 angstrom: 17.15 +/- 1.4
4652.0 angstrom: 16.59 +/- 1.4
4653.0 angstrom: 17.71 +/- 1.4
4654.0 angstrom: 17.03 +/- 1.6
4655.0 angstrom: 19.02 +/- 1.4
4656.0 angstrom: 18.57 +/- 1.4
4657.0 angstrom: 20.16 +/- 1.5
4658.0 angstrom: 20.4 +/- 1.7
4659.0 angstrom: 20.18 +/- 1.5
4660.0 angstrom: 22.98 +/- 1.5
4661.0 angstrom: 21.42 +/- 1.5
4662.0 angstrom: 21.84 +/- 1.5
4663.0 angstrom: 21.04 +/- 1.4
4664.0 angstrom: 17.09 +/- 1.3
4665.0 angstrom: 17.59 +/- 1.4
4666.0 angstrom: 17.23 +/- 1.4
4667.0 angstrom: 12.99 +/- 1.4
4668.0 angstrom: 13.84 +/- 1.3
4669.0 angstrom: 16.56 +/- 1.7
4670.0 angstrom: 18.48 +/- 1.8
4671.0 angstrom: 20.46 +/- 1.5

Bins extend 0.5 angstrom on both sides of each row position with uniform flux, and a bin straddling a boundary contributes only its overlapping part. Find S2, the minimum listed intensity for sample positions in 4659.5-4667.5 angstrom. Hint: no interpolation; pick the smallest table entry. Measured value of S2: 12.99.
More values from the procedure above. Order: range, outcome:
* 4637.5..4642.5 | 17.26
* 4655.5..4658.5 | 18.57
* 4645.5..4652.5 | 15.29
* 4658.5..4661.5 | 20.18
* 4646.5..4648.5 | 15.64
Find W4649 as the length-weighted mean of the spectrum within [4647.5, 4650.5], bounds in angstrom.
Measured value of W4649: 18.8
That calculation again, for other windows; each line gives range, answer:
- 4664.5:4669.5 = 15.6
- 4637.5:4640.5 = 17.5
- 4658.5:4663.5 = 21.5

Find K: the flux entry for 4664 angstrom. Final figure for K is 17.09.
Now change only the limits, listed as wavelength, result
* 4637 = 19.03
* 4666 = 17.23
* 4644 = 20.97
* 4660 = 22.98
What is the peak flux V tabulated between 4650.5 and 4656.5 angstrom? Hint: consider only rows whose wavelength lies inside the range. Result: 19.02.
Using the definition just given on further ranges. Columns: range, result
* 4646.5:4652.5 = 19.94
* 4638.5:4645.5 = 21.84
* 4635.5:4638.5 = 20.06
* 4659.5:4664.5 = 22.98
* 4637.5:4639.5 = 17.88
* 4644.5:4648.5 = 18.08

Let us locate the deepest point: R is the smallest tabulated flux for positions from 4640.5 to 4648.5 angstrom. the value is 15.29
